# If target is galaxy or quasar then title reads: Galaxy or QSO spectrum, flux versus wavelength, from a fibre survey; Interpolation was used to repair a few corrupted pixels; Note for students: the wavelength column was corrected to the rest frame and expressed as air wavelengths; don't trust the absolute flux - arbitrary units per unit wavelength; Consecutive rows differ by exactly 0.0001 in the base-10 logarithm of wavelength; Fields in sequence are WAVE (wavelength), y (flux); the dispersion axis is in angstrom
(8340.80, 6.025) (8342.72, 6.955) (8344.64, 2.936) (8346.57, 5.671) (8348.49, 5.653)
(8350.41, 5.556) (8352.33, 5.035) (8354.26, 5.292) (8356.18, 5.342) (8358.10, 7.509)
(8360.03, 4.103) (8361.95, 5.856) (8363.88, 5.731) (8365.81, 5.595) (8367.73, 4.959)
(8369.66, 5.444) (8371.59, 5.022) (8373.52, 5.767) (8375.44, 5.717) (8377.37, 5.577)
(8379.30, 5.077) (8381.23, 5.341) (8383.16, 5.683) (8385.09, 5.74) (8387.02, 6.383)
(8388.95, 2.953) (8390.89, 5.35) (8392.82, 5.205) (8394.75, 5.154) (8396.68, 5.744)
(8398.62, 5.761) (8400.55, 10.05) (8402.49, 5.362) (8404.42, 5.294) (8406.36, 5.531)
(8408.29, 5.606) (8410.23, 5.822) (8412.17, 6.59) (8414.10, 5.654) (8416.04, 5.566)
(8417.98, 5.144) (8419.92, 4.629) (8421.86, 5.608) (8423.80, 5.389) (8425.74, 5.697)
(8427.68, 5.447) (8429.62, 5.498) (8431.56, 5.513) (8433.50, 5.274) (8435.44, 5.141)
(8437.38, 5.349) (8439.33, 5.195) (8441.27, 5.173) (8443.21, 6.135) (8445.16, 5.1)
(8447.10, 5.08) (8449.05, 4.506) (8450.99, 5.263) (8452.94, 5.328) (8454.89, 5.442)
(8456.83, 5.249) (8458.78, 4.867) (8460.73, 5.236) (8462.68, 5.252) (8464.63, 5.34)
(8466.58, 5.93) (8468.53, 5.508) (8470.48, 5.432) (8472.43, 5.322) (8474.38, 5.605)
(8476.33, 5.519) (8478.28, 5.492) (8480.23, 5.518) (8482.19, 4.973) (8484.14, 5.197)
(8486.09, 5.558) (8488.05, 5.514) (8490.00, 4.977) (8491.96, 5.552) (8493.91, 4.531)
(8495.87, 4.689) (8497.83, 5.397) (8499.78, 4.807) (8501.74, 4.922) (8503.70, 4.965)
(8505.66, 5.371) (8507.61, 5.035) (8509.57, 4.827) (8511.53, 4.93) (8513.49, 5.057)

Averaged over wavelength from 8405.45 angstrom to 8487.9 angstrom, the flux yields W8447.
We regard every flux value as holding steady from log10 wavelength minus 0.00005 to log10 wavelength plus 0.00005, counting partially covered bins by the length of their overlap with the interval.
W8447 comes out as 5.4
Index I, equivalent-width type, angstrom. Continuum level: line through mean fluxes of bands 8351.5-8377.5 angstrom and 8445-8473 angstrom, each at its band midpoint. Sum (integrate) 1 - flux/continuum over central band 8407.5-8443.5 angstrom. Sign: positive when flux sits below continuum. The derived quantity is -0.9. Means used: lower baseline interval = 5.5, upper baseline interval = 5.26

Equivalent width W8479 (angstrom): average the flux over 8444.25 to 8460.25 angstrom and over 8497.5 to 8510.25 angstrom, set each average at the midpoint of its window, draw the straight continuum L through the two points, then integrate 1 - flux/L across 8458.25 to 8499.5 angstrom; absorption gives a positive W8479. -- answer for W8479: -1.9 angstrom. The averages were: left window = 5.11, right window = 5.04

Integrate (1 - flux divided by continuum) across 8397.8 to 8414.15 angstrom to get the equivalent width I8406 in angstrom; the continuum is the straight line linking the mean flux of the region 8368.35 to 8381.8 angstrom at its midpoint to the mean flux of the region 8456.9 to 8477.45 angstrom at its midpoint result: -2.5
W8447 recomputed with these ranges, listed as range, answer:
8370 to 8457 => 5.49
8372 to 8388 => 5.64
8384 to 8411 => 5.71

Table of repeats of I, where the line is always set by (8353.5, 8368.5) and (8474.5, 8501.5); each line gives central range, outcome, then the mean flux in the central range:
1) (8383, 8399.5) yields 0.5 angstrom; 5.31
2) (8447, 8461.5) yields 0.5 angstrom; 5.12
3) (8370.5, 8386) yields 0.1 angstrom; 5.49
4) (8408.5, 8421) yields -0.4 angstrom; 5.57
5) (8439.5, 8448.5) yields 0.0 angstrom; 5.32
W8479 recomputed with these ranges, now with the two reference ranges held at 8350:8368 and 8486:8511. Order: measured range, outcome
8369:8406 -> -1.3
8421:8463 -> -0.4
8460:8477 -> -1.0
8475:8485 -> -0.4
